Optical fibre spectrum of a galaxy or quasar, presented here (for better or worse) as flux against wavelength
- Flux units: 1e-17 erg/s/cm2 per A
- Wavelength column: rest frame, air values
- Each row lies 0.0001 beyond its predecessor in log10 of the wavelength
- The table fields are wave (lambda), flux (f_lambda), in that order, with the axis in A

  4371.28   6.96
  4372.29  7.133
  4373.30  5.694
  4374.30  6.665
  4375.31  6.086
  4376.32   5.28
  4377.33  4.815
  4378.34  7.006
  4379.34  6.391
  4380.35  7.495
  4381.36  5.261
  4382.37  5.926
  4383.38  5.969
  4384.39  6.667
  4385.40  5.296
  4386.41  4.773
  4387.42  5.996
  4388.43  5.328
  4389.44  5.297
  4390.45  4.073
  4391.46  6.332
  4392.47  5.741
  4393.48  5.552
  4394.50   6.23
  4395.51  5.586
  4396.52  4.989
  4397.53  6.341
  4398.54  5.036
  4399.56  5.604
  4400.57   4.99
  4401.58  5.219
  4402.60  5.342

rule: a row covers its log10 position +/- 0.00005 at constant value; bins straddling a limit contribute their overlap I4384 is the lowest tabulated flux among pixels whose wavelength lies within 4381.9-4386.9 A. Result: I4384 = 4.773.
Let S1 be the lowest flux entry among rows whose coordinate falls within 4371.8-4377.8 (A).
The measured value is 4.815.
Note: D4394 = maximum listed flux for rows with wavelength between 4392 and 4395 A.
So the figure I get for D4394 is 6.23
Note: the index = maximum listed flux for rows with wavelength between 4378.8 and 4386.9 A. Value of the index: 7.495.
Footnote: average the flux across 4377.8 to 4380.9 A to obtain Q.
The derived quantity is 6.92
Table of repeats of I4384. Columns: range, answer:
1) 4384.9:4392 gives 4.073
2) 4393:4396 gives 5.552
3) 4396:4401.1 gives 4.989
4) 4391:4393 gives 5.741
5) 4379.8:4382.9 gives 5.261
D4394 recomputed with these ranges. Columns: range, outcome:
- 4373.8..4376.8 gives 6.665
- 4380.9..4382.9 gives 5.926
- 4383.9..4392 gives 6.667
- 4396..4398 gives 6.341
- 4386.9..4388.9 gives 5.996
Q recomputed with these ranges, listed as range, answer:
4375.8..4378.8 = 5.67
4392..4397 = 5.62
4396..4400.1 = 5.49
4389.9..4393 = 5.39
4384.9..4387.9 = 5.35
